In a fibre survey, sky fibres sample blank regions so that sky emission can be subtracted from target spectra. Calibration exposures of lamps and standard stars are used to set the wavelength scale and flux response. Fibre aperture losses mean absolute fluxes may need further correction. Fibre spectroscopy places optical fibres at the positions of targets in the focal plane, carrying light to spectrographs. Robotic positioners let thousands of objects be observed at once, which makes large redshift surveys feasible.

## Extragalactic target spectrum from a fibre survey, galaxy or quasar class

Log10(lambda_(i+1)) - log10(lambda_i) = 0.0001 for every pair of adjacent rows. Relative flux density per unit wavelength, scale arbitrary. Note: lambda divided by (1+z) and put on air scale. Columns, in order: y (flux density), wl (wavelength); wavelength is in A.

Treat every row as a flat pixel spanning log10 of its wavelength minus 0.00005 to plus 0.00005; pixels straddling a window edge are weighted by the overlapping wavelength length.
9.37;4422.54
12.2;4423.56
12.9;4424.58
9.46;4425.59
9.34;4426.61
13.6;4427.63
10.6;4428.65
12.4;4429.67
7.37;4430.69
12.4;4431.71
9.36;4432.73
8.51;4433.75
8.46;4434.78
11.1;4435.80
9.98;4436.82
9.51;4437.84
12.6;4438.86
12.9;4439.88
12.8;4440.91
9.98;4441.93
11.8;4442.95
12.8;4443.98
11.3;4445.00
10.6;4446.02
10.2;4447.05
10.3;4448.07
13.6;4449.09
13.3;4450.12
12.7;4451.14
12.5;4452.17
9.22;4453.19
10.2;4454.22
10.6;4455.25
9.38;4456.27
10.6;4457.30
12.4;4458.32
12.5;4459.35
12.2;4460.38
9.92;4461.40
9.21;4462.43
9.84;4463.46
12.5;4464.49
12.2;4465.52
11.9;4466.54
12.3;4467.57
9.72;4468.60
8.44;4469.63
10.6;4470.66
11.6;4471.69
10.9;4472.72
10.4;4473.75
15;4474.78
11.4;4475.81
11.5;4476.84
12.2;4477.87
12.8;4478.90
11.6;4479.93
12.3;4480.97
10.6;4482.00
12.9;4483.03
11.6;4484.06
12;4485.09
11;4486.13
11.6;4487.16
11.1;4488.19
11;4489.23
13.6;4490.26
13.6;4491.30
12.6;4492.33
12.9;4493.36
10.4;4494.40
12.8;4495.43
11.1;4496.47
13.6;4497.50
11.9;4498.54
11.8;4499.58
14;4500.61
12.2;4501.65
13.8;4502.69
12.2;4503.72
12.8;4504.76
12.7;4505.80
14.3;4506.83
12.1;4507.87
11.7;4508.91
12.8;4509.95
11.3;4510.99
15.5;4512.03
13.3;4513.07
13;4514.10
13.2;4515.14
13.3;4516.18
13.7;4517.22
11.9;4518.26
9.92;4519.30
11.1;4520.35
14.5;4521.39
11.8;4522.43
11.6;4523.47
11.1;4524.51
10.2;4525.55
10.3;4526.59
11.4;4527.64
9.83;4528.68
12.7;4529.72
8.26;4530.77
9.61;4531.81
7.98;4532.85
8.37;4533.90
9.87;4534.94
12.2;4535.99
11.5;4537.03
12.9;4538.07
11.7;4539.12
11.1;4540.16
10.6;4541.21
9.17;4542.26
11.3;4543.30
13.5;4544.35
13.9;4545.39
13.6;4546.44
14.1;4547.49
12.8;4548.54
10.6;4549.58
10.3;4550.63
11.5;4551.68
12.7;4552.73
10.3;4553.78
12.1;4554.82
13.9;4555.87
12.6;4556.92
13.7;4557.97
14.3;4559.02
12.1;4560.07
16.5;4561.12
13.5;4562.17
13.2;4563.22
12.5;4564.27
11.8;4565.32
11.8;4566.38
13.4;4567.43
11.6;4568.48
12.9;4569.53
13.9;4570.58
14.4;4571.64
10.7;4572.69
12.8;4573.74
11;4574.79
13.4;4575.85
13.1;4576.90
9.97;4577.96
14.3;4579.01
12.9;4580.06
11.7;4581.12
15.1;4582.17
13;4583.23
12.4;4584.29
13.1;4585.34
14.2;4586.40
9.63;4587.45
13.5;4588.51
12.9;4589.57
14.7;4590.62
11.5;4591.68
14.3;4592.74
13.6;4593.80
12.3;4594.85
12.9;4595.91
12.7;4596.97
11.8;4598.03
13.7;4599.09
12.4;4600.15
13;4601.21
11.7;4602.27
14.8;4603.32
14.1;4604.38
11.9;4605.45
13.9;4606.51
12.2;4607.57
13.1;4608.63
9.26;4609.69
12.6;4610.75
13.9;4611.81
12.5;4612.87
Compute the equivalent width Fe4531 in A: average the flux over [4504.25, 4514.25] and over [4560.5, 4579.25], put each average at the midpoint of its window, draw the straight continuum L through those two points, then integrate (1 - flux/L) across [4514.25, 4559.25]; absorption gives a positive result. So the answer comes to 4.3 A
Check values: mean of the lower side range 13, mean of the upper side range 12.8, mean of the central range 11.6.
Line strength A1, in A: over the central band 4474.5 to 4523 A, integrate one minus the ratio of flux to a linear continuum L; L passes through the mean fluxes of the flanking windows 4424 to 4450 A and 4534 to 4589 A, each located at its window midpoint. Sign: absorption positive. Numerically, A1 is -2.9 A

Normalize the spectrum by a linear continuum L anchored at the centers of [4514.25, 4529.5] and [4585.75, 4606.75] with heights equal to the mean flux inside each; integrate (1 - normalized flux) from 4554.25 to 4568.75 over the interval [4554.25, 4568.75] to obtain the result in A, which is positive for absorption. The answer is -0.8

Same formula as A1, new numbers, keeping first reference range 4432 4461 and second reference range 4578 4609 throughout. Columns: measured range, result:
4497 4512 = -1.1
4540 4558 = 0.5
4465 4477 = 0.1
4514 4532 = 0.8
